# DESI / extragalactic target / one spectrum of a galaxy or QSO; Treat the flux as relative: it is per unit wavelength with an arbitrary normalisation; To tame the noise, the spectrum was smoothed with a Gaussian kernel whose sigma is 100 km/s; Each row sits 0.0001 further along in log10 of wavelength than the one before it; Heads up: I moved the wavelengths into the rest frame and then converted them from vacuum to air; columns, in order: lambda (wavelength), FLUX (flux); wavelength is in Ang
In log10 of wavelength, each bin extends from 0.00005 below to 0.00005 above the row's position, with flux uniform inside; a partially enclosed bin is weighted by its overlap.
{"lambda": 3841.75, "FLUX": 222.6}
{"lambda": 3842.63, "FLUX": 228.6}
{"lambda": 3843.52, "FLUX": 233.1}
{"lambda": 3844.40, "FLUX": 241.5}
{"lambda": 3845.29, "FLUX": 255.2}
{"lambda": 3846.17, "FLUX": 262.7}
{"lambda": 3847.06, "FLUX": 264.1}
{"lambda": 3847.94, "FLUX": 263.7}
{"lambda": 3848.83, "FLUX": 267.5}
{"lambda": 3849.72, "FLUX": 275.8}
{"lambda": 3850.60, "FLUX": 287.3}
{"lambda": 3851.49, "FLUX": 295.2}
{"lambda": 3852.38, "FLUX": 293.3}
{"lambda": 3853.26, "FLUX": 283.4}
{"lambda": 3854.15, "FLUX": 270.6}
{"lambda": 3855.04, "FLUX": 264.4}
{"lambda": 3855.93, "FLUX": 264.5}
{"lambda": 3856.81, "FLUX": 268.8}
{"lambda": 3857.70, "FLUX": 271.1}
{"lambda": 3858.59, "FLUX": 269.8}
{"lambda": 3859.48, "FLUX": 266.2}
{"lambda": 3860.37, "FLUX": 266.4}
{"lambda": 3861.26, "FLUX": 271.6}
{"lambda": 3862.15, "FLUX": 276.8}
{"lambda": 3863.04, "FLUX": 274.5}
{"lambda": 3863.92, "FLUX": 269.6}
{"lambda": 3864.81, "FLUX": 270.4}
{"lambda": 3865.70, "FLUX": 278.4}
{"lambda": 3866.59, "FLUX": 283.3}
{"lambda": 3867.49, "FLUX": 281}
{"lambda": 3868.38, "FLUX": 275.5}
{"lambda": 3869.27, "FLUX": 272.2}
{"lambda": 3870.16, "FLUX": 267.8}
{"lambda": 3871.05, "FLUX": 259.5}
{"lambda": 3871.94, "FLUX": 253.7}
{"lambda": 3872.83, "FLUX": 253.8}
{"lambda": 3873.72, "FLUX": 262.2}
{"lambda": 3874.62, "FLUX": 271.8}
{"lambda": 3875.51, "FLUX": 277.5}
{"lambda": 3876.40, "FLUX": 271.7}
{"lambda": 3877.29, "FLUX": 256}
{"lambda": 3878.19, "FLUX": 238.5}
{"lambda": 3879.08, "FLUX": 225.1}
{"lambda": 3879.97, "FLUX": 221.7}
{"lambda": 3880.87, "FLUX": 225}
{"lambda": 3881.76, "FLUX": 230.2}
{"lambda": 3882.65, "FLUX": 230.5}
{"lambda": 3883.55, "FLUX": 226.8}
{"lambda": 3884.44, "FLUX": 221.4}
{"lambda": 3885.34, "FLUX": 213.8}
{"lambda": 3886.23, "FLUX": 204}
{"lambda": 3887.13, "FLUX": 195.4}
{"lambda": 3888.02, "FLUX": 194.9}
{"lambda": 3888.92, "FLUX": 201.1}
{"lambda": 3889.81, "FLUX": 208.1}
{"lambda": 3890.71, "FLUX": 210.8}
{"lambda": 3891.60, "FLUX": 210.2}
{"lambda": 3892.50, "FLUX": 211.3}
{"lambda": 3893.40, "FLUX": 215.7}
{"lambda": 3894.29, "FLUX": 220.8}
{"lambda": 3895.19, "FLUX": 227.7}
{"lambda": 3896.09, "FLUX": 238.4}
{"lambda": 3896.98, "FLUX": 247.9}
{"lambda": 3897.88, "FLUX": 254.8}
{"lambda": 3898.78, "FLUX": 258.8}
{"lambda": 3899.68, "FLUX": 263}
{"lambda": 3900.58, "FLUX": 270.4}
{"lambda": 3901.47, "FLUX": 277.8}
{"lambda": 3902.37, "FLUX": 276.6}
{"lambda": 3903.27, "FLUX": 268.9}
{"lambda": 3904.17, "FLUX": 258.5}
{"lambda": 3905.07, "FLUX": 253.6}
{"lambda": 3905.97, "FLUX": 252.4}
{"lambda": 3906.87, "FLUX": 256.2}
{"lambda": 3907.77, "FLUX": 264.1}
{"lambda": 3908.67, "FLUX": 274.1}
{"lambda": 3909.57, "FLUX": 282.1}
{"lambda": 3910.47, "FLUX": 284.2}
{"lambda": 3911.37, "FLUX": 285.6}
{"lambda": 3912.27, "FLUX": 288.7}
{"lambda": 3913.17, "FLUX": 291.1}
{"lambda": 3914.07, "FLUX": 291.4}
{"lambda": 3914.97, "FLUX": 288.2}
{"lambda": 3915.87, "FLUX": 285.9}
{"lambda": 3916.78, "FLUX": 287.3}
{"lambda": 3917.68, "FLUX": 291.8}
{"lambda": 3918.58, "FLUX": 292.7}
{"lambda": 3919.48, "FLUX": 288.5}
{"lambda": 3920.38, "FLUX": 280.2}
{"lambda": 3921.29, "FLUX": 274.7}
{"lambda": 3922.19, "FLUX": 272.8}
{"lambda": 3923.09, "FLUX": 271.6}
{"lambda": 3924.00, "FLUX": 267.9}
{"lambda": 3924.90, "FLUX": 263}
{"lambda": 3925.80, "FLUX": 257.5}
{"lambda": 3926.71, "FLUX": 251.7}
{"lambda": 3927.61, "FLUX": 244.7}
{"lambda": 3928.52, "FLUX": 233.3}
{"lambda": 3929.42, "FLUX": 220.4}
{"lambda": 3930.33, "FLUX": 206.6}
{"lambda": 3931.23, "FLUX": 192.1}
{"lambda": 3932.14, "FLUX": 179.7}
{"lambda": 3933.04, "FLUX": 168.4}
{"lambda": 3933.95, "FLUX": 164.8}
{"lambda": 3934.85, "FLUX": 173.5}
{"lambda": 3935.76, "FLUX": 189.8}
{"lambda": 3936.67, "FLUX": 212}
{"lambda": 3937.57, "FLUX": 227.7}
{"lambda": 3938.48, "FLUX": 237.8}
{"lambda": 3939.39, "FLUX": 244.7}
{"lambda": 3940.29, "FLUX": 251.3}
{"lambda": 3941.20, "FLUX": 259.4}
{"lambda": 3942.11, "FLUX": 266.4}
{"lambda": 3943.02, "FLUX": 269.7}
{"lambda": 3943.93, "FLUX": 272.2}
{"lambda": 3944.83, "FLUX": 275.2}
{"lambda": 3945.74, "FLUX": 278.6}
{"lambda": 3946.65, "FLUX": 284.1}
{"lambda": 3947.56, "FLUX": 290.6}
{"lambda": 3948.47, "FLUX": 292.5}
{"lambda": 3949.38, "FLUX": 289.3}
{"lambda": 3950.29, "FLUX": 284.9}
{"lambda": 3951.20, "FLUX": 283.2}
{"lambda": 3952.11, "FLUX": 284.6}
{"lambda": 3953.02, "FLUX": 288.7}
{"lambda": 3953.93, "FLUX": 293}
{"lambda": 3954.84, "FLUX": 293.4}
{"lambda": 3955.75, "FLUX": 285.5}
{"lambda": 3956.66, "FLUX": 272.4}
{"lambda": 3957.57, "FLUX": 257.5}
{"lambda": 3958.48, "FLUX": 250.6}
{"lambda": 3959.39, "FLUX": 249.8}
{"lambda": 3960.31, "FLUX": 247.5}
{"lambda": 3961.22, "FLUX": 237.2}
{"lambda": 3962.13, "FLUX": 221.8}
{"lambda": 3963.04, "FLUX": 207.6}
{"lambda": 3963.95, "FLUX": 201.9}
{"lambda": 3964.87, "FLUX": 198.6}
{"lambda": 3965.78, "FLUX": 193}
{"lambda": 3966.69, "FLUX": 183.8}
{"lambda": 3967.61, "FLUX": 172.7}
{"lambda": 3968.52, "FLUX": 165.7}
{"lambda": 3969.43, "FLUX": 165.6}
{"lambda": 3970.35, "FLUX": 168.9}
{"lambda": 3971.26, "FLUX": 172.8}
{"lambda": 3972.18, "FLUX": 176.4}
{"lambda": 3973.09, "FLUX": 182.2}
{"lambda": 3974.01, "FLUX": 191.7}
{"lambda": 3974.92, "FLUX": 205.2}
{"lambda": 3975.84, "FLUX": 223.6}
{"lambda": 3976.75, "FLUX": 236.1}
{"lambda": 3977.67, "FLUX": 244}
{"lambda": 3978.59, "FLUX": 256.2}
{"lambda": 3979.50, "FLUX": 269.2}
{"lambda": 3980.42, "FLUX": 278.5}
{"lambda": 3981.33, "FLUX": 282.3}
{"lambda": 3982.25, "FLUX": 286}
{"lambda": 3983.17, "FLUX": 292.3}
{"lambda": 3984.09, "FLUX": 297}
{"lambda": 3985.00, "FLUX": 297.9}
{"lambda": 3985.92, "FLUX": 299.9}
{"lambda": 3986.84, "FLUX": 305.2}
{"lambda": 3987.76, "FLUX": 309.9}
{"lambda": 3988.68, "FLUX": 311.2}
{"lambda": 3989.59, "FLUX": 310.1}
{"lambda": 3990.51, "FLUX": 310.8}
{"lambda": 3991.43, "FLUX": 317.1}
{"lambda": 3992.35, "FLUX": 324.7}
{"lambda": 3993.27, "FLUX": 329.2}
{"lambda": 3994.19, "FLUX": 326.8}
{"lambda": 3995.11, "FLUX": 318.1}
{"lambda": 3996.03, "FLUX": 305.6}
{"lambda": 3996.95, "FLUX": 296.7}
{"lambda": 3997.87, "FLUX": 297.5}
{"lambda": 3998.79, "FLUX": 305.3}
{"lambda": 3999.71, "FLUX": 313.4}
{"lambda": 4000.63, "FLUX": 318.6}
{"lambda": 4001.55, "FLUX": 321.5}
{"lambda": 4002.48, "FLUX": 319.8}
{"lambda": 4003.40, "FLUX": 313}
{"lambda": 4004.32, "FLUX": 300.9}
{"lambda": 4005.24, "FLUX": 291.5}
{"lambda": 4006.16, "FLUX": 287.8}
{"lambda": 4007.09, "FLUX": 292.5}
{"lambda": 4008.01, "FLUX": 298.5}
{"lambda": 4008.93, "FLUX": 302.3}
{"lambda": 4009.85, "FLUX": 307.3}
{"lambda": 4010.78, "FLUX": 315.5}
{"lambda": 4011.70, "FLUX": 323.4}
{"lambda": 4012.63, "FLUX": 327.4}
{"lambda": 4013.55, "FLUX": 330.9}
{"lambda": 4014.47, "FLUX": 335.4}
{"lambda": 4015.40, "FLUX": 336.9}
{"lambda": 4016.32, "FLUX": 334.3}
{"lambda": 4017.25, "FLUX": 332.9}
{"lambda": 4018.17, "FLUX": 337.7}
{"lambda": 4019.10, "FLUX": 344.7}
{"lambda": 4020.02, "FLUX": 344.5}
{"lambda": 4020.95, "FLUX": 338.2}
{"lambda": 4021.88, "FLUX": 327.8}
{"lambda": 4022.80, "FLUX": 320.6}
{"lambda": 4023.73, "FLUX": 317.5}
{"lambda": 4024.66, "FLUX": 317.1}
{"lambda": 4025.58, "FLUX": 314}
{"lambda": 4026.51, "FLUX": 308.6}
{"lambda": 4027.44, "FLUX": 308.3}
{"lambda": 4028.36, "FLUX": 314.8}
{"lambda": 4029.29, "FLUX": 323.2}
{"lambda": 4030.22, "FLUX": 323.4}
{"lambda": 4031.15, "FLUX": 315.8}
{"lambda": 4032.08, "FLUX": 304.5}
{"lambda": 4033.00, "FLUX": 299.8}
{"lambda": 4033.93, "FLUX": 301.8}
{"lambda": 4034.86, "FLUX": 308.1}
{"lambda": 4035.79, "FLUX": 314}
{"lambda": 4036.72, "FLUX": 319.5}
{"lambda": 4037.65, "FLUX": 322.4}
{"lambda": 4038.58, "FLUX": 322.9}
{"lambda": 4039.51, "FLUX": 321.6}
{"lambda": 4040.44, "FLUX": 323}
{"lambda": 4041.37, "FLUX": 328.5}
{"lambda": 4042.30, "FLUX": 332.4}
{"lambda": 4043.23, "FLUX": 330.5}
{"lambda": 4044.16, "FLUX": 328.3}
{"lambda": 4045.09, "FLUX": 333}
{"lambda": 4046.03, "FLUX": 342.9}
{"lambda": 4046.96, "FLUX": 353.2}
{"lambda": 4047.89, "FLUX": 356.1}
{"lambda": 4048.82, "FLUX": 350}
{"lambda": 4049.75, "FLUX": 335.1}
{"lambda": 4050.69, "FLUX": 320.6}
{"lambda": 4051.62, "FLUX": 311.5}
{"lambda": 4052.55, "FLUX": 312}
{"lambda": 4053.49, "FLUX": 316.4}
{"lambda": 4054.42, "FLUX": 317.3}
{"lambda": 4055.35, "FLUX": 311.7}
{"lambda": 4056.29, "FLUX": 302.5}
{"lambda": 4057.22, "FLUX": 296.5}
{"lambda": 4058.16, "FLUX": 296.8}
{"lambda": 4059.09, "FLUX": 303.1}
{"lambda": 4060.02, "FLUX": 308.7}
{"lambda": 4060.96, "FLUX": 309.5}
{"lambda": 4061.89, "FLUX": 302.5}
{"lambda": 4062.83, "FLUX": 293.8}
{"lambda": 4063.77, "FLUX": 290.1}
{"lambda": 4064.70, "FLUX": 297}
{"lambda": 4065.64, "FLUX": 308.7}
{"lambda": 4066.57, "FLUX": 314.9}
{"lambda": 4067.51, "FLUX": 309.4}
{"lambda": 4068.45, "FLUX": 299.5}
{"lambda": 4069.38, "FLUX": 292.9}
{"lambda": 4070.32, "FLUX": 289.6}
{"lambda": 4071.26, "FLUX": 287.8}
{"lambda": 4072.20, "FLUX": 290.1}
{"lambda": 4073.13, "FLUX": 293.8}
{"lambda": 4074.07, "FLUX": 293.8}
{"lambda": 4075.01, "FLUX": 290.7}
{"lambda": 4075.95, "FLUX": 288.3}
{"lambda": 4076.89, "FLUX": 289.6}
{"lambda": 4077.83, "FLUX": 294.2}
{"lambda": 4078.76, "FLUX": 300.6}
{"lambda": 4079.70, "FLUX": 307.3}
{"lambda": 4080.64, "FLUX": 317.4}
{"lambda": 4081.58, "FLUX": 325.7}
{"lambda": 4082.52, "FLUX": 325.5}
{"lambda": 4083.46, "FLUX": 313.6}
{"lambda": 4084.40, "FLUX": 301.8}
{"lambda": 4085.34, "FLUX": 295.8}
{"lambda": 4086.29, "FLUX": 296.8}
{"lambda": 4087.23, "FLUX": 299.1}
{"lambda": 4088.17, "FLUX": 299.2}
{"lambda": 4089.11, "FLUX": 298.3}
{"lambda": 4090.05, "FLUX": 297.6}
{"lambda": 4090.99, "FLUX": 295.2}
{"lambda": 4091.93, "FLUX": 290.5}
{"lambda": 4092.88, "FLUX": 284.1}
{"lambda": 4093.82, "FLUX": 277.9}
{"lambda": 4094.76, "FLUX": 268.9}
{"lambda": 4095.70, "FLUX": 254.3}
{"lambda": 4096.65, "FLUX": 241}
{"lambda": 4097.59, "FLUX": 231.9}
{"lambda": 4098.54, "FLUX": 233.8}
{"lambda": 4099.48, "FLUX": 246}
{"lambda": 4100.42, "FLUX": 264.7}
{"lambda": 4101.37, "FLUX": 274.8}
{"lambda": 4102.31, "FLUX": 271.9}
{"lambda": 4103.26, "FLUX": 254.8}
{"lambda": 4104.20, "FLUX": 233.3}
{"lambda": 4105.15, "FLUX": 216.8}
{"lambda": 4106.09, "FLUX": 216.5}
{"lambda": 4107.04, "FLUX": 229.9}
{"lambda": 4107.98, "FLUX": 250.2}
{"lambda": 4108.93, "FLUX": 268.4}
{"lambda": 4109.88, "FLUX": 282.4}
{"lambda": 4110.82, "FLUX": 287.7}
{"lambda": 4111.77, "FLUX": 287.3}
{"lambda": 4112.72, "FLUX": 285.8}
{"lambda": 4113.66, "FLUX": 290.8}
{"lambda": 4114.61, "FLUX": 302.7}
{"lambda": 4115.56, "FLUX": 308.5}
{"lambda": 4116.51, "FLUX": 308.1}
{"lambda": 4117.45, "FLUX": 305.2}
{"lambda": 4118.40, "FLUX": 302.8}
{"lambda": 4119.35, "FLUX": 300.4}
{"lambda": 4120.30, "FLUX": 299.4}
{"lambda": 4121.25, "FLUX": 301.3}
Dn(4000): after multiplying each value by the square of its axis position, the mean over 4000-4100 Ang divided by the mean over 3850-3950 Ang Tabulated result 1.31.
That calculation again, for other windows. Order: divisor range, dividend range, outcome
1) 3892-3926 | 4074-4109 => 1.14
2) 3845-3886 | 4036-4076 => 1.32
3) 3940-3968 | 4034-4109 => 1.23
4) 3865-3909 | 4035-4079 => 1.38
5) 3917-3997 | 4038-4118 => 1.24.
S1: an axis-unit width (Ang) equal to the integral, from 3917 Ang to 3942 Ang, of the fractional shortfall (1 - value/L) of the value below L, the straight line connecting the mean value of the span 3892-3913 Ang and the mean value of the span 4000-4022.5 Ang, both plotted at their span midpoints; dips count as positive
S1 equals 3.17 Ang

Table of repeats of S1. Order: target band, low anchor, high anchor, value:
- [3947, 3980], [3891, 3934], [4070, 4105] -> 3.59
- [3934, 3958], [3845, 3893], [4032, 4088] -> 1.26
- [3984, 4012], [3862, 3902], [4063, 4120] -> -4.43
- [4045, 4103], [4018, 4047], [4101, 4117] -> -0.88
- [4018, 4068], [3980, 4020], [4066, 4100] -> -2.99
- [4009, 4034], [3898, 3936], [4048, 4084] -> -2.70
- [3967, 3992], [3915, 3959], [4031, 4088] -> 2.43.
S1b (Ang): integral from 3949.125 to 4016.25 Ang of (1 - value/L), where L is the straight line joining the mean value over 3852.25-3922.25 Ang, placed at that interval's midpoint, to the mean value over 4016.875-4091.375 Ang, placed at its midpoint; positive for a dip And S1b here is 3.9 Ang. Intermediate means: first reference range 258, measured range 273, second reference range 313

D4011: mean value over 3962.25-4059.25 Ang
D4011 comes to 295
